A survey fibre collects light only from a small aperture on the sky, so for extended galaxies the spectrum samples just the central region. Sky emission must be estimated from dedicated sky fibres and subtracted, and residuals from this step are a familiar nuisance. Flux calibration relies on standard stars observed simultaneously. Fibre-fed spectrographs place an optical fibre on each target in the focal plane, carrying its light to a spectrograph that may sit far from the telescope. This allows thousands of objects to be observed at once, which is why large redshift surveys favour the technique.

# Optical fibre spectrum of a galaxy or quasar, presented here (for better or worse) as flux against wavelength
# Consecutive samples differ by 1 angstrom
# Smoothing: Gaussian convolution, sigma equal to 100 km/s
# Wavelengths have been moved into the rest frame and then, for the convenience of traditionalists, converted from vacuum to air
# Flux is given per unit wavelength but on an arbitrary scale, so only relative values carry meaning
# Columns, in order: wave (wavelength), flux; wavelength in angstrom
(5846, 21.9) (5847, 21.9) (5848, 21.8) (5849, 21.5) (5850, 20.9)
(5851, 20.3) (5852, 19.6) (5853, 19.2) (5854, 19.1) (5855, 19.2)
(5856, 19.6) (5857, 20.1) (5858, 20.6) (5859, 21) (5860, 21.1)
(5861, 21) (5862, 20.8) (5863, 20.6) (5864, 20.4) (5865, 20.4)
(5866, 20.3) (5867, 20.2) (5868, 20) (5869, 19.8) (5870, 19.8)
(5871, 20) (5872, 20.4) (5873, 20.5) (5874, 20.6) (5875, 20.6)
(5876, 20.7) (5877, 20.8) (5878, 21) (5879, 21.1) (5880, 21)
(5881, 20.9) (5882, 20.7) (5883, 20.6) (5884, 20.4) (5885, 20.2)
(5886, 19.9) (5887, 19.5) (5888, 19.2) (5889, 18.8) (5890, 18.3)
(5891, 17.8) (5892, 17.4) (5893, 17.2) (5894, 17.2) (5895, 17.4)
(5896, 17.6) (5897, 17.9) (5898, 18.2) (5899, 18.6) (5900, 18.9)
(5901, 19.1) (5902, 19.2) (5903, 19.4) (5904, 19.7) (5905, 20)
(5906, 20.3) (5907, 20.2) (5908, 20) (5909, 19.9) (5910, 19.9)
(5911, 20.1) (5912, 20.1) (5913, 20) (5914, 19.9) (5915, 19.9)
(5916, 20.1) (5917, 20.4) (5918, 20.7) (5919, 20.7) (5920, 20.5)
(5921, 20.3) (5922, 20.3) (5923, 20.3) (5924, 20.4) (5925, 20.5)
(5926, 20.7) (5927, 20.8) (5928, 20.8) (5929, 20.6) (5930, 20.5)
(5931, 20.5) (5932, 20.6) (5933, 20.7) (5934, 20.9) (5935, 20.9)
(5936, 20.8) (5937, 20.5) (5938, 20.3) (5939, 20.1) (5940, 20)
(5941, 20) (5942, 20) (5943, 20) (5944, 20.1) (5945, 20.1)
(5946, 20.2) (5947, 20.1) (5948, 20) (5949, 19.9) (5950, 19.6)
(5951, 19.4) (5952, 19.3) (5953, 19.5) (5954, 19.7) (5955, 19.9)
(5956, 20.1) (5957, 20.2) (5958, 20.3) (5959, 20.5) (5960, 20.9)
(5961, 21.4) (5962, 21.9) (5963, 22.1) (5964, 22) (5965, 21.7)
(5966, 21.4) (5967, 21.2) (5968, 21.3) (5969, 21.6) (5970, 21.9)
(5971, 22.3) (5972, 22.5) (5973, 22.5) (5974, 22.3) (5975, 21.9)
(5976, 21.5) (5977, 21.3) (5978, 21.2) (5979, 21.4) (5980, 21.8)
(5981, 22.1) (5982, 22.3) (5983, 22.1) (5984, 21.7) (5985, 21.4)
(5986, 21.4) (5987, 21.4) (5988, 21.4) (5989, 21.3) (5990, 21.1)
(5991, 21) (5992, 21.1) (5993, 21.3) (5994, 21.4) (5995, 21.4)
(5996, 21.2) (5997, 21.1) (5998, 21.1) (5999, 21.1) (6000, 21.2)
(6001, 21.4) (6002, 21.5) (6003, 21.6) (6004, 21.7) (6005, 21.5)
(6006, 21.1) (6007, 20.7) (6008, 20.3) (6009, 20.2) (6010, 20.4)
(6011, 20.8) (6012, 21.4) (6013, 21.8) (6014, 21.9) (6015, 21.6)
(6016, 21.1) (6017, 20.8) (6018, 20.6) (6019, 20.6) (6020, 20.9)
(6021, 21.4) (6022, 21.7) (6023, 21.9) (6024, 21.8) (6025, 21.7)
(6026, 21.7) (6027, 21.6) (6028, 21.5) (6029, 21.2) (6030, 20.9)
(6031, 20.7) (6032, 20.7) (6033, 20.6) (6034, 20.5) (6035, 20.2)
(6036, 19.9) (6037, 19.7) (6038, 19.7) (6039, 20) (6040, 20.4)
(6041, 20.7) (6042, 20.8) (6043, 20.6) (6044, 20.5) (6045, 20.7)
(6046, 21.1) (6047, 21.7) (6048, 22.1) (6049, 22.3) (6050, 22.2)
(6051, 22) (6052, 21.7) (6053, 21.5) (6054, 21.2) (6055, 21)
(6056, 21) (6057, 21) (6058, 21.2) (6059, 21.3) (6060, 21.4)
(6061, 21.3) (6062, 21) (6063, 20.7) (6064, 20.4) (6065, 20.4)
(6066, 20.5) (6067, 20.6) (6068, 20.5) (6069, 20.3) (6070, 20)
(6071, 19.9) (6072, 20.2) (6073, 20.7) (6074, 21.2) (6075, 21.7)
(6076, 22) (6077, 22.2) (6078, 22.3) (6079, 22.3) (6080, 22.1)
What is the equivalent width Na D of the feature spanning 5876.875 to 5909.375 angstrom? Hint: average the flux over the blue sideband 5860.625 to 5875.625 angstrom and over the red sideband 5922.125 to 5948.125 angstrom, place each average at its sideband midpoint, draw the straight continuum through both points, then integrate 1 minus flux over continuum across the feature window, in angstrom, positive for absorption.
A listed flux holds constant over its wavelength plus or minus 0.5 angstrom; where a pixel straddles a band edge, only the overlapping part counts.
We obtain 1.67 angstrom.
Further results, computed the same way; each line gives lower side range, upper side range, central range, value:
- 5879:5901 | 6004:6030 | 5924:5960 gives -0.6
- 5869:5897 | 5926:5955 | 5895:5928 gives 0.2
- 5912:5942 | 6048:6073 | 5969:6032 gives -2.0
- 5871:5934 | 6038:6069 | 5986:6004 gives -0.6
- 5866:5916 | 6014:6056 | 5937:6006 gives -2.1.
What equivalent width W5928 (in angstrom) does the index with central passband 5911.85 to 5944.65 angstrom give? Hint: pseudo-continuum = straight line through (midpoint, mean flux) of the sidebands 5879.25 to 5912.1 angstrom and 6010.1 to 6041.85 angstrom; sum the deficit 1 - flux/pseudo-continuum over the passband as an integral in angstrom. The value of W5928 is -1.2 angstrom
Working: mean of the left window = 19.3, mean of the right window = 21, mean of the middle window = 20.4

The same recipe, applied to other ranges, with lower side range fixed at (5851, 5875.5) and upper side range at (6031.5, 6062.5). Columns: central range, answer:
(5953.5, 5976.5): -0.81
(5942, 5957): 0.51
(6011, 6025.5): -0.35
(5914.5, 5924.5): 0.04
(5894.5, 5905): 0.87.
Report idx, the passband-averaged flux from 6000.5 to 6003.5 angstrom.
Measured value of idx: 21.5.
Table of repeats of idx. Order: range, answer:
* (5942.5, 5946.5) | 20.1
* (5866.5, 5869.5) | 20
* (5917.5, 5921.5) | 20.5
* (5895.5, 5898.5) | 17.9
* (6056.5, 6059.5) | 21.2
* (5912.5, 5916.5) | 20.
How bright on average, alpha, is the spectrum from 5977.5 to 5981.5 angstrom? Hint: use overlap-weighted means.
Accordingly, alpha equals 21.6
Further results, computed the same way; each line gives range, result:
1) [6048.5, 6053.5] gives 21.9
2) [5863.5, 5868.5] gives 20.3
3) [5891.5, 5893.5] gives 17.3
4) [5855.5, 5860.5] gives 20.5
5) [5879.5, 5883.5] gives 20.8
